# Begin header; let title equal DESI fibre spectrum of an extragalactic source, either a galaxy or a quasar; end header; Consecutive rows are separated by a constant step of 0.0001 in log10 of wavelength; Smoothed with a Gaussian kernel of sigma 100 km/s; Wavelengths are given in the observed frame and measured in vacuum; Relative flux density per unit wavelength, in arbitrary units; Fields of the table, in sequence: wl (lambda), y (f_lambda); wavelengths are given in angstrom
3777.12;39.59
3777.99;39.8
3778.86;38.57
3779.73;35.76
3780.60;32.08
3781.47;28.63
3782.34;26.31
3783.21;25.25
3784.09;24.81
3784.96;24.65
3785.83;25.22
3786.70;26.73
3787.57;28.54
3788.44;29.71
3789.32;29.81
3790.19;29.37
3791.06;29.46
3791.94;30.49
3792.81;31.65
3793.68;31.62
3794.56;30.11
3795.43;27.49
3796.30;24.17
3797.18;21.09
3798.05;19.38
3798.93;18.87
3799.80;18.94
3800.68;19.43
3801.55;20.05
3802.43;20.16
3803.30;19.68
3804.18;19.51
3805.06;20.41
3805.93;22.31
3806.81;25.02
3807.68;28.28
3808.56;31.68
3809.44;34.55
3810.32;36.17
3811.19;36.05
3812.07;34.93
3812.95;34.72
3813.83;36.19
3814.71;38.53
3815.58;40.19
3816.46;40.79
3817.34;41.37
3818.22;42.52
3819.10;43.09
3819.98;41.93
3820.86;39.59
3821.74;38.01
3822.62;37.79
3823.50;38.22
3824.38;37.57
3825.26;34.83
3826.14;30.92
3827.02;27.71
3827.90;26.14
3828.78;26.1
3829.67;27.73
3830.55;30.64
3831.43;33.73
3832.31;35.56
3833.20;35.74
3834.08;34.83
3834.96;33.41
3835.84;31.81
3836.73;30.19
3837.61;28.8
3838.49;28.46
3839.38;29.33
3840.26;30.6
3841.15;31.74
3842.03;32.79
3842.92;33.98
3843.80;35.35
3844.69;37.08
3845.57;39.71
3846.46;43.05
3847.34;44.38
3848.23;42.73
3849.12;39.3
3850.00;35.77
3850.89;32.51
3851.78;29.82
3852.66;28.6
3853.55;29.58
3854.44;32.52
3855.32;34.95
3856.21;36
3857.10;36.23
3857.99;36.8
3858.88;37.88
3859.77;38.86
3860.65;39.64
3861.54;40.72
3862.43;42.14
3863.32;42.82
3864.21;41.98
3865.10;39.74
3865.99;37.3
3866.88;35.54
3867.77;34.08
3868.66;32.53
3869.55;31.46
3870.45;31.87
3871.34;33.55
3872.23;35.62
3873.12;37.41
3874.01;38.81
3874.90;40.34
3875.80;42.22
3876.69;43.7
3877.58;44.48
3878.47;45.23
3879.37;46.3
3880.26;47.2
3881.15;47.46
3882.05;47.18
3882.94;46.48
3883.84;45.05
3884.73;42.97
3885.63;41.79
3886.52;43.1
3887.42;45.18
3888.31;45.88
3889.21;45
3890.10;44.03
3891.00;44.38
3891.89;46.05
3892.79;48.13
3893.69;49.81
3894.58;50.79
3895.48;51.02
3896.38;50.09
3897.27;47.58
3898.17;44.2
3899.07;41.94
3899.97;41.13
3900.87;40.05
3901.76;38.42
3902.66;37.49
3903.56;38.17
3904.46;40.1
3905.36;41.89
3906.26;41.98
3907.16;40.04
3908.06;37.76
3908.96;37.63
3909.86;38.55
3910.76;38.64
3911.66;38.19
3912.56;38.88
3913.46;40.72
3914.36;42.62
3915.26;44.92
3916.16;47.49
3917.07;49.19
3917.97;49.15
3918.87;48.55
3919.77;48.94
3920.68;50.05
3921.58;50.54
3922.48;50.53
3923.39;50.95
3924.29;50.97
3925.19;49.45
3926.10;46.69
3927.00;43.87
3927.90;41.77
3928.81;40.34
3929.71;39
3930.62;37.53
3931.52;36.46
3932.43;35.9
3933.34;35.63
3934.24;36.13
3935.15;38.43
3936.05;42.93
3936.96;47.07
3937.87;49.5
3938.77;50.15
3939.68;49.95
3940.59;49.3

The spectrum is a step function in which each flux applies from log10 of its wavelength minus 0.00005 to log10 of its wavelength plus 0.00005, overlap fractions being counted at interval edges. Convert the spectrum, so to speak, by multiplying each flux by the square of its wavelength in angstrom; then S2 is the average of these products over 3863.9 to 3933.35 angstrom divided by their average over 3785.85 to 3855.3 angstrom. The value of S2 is 1.4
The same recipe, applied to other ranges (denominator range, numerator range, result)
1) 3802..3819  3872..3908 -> 1.42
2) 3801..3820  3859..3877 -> 1.23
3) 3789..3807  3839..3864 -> 1.55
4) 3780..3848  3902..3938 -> 1.45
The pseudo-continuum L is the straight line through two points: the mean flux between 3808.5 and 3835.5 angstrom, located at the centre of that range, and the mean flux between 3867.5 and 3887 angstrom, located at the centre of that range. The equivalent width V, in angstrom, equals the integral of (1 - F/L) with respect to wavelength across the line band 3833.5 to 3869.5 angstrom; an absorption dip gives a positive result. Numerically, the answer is 2.7 angstrom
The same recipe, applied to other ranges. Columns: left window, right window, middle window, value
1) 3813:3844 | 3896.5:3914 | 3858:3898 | -4.15 angstrom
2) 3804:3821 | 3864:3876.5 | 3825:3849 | 1.45 angstrom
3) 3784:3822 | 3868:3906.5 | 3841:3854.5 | 0.32 angstrom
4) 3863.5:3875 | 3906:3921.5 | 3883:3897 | -2.37 angstrom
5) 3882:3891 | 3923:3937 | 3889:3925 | -0.98 angstrom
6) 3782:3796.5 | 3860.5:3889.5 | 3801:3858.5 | 1.35 angstrom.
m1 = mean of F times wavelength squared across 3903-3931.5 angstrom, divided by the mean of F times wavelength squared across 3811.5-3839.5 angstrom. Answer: 1.31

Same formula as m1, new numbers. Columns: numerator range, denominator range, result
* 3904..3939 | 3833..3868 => 1.26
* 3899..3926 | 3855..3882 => 1.14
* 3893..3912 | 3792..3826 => 1.43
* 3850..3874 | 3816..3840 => 1.06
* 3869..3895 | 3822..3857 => 1.31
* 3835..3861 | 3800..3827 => 1.08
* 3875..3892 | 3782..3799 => 1.75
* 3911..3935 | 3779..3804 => 1.80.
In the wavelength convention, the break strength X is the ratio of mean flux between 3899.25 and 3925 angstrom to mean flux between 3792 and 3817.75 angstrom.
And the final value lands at 1.5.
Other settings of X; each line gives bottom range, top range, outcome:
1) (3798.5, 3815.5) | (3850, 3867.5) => 1.33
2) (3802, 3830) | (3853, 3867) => 1.14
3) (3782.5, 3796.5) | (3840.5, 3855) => 1.26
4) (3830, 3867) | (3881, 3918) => 1.22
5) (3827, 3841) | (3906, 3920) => 1.39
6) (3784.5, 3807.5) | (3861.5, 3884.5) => 1.63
